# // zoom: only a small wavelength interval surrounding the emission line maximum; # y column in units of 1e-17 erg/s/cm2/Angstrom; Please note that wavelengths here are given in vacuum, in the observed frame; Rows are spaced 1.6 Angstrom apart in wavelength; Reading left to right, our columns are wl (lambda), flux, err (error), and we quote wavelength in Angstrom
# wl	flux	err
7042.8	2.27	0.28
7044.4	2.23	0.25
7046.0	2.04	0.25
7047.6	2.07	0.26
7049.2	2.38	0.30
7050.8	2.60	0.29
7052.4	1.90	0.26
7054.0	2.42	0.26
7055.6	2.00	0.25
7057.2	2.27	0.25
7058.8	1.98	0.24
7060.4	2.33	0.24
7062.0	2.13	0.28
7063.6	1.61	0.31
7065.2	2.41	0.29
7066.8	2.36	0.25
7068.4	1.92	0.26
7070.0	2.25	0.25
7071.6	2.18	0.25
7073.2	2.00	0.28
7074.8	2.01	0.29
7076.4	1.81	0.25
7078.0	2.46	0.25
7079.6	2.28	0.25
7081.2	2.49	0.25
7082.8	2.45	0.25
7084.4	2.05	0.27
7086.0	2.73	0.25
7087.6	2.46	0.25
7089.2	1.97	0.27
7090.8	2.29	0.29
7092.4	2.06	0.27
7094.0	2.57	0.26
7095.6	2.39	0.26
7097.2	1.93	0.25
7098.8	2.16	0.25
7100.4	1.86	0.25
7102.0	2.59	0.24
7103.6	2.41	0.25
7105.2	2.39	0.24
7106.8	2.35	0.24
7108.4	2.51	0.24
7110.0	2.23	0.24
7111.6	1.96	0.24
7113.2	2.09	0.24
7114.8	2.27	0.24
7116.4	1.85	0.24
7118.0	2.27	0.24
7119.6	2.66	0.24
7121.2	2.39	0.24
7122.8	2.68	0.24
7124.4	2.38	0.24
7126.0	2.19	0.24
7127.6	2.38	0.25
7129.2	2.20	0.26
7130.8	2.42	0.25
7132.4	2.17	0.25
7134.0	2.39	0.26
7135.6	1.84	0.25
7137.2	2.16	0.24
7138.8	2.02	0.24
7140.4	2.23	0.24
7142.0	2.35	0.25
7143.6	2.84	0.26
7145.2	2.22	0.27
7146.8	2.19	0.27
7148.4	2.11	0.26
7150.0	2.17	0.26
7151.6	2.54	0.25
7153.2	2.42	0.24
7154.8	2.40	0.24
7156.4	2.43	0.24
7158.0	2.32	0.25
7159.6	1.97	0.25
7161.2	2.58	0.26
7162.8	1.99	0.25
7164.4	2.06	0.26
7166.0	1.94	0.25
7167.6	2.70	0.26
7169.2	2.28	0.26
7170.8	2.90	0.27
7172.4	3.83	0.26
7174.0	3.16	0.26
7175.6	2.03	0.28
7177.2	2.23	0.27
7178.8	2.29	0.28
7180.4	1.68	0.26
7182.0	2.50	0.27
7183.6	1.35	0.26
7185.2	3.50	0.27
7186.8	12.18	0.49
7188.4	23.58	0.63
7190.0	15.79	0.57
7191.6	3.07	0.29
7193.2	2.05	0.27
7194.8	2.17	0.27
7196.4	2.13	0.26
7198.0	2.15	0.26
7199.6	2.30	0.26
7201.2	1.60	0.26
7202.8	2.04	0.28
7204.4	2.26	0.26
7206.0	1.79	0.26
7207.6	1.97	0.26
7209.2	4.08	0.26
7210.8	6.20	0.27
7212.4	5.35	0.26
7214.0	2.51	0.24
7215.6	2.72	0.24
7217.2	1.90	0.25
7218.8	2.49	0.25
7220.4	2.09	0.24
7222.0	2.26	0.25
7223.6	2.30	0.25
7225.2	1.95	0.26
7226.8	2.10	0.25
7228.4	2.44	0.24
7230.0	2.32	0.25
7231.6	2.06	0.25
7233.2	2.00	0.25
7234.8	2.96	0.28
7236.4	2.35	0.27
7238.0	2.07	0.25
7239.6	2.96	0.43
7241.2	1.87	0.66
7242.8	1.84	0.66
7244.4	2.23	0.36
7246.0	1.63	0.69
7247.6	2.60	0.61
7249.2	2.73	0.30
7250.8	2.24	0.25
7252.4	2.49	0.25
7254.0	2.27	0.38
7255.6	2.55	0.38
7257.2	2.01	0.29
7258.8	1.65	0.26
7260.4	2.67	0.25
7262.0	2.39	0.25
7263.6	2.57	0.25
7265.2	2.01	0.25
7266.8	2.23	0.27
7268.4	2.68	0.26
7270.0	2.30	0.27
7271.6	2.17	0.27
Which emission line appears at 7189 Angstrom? Halpha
